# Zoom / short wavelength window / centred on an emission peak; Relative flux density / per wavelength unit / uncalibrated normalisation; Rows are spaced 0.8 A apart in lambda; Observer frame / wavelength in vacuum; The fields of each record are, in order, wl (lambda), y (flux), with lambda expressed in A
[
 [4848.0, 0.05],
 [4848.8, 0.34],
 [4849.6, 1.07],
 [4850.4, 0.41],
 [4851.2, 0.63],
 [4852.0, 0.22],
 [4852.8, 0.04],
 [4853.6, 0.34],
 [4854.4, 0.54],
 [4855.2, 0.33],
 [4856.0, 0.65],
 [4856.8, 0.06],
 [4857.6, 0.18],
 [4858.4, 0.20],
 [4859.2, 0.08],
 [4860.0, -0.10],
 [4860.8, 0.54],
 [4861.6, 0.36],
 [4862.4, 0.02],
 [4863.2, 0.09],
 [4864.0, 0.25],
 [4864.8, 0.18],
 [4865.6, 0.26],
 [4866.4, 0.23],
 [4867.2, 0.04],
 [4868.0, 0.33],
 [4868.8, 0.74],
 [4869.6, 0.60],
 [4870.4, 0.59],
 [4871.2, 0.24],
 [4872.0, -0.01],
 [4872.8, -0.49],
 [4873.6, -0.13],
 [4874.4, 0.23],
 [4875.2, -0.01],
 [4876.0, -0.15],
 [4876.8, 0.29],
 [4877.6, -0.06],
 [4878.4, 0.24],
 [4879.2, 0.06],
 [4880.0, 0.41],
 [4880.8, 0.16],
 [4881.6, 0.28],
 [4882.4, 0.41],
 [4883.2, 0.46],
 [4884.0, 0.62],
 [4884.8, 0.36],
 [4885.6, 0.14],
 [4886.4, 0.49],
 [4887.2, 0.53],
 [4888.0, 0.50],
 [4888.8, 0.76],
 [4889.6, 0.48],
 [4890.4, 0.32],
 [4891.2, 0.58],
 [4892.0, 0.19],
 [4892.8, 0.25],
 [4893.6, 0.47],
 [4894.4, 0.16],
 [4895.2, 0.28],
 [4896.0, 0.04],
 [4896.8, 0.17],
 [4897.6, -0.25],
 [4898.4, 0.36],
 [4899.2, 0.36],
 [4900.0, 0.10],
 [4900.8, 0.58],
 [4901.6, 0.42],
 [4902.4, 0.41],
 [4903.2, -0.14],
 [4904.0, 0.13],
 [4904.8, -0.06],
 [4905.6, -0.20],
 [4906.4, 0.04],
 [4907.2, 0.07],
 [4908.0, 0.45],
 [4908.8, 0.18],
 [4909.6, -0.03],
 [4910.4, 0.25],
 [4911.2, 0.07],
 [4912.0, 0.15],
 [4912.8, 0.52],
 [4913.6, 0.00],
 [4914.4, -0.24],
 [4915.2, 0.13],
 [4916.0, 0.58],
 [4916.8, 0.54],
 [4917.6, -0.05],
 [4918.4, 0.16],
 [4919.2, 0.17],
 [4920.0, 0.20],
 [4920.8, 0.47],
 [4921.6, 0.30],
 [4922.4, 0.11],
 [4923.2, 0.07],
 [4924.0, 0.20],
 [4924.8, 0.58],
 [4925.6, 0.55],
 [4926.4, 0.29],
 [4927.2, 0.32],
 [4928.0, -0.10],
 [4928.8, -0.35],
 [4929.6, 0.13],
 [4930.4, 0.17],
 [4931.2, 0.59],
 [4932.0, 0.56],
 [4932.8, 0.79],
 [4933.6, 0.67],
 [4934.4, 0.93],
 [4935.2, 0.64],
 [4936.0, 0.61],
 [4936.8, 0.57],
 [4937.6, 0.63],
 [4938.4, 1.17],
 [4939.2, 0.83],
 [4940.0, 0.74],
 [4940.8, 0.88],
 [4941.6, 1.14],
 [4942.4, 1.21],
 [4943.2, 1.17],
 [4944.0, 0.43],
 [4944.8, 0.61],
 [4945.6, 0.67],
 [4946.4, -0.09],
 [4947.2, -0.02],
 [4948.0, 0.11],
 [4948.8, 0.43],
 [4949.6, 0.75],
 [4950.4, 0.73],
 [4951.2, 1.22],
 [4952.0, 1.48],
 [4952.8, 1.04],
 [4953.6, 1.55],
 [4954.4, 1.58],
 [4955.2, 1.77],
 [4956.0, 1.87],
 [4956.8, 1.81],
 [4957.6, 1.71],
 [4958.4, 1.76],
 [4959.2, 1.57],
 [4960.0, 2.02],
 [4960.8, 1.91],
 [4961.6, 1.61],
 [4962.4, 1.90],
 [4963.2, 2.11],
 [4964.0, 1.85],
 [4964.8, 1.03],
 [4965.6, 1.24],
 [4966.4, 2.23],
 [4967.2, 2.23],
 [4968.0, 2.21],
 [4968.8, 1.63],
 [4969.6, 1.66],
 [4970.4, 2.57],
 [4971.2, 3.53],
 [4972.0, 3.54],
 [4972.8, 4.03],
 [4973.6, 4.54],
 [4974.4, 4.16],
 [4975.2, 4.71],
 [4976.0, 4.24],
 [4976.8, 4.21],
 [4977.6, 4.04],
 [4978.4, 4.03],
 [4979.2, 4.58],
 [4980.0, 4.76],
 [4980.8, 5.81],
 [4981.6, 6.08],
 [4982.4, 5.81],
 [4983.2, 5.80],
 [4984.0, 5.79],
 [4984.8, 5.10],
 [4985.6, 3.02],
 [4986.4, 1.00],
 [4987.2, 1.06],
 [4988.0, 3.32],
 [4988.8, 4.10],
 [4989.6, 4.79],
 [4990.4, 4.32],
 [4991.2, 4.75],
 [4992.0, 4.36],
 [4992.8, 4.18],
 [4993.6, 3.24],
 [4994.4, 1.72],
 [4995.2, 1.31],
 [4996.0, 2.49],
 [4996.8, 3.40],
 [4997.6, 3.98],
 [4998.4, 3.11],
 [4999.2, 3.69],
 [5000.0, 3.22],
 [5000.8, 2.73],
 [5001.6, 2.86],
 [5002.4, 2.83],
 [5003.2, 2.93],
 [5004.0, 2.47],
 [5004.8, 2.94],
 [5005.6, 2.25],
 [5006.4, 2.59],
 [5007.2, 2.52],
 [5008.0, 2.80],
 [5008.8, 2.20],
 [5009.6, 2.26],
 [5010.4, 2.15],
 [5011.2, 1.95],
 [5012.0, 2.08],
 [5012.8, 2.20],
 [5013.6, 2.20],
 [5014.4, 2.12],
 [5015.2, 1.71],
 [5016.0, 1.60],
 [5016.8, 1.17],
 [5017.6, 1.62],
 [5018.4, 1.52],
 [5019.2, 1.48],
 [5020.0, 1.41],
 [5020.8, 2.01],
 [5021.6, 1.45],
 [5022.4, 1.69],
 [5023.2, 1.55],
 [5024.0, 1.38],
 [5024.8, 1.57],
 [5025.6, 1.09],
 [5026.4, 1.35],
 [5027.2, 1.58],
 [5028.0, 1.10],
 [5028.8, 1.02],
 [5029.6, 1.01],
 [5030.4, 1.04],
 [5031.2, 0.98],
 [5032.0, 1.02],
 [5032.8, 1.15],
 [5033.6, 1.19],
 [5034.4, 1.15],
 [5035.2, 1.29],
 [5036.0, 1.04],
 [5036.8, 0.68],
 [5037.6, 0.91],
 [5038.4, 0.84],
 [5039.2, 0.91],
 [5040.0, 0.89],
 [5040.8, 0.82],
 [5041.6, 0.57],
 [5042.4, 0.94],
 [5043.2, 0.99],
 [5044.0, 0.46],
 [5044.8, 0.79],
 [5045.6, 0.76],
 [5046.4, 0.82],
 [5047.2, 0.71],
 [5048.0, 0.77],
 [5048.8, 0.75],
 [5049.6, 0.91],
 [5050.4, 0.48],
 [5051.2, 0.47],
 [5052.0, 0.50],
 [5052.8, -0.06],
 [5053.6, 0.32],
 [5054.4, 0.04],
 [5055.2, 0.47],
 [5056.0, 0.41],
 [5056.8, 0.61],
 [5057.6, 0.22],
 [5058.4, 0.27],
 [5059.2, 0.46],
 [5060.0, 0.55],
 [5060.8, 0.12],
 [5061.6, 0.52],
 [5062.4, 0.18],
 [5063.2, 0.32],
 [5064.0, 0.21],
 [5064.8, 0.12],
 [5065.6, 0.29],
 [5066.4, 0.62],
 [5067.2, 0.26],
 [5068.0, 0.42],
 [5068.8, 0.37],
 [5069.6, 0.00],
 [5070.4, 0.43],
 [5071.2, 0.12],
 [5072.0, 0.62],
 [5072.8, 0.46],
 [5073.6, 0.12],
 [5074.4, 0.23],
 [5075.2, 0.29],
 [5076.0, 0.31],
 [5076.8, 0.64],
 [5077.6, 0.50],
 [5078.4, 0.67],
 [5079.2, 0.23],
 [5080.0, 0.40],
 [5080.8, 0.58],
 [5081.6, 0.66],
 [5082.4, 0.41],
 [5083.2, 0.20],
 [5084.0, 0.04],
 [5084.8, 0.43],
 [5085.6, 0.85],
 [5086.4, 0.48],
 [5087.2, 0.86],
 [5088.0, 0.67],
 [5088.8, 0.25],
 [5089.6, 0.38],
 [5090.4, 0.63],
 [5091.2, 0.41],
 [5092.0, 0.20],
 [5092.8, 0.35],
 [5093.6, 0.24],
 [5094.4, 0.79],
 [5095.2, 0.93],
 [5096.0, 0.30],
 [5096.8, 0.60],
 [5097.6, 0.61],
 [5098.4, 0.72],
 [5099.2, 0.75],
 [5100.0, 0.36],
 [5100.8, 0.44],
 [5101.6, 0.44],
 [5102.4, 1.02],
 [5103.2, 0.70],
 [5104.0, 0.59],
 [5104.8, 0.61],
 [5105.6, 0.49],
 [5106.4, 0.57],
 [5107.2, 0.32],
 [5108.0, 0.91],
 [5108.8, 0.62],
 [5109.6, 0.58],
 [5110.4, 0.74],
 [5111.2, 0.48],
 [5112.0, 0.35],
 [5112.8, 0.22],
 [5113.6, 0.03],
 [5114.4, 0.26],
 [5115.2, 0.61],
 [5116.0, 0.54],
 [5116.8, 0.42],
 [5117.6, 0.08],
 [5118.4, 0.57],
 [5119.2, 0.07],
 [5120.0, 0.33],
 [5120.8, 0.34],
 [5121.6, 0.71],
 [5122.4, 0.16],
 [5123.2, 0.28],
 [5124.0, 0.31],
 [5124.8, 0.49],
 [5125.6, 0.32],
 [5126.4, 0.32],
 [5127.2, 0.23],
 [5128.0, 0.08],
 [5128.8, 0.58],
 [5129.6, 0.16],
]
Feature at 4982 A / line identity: Lyman alpha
